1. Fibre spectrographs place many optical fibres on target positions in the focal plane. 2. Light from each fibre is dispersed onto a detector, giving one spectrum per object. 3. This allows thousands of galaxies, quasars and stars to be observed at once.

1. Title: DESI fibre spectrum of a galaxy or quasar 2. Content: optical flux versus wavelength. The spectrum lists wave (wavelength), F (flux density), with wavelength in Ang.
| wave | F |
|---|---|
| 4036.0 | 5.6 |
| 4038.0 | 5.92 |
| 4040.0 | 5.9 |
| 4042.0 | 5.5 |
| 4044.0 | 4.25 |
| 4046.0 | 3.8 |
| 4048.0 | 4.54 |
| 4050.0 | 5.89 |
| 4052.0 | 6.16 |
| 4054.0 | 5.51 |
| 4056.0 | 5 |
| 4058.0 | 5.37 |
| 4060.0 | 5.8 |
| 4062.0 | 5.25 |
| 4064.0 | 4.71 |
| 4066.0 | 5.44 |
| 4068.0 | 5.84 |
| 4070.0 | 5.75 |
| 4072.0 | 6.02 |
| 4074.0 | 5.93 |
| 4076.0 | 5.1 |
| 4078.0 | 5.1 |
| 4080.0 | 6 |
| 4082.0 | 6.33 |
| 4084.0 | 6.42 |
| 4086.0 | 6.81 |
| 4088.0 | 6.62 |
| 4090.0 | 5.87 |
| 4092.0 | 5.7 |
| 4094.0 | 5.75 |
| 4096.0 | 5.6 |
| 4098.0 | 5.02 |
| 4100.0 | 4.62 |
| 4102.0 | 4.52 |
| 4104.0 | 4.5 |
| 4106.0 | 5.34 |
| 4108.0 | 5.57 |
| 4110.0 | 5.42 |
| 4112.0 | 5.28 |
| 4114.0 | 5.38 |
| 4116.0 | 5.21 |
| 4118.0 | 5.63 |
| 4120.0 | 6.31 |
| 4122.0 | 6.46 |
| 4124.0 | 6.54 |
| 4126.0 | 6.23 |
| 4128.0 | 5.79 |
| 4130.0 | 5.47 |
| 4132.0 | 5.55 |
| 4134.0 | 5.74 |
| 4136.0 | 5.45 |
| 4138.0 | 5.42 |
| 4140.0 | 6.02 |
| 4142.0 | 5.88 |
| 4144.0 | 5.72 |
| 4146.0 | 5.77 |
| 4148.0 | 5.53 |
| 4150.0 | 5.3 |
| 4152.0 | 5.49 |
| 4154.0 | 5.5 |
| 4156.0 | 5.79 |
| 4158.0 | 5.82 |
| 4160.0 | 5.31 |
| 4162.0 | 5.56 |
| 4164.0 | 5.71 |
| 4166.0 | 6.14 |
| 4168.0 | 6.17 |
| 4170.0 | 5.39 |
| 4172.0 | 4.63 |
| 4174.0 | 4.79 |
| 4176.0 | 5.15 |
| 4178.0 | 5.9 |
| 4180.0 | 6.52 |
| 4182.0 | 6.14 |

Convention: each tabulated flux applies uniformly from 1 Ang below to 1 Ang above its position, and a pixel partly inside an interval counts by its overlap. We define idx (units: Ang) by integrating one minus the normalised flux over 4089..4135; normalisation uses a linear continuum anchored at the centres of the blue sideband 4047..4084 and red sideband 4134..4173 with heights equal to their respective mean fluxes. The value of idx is 0.4 Ang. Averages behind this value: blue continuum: 5.56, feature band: 5.54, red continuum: 5.61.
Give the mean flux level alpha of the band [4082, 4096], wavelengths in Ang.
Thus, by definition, 6.16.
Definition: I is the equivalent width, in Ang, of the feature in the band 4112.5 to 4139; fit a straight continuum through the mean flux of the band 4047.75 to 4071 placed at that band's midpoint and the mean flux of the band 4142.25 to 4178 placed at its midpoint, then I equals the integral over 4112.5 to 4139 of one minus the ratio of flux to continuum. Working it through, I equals -1.3 Ang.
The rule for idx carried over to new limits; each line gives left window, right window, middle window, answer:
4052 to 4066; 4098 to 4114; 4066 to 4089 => -3.24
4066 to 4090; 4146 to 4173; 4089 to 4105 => 1.85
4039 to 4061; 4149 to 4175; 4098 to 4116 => 1.00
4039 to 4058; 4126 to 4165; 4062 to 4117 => -1.77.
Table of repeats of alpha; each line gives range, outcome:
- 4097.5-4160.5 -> 5.56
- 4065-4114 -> 5.6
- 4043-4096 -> 5.58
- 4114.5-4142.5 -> 5.83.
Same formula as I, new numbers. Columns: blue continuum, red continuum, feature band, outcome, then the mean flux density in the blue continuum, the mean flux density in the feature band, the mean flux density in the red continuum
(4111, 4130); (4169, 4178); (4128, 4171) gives -1.8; 5.85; 5.66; 5.09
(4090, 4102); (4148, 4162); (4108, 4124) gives -1.0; 5.31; 5.72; 5.54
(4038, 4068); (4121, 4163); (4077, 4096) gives -2.1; 5.27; 6.04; 5.73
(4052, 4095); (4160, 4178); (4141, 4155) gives -0.2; 5.74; 5.6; 5.46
